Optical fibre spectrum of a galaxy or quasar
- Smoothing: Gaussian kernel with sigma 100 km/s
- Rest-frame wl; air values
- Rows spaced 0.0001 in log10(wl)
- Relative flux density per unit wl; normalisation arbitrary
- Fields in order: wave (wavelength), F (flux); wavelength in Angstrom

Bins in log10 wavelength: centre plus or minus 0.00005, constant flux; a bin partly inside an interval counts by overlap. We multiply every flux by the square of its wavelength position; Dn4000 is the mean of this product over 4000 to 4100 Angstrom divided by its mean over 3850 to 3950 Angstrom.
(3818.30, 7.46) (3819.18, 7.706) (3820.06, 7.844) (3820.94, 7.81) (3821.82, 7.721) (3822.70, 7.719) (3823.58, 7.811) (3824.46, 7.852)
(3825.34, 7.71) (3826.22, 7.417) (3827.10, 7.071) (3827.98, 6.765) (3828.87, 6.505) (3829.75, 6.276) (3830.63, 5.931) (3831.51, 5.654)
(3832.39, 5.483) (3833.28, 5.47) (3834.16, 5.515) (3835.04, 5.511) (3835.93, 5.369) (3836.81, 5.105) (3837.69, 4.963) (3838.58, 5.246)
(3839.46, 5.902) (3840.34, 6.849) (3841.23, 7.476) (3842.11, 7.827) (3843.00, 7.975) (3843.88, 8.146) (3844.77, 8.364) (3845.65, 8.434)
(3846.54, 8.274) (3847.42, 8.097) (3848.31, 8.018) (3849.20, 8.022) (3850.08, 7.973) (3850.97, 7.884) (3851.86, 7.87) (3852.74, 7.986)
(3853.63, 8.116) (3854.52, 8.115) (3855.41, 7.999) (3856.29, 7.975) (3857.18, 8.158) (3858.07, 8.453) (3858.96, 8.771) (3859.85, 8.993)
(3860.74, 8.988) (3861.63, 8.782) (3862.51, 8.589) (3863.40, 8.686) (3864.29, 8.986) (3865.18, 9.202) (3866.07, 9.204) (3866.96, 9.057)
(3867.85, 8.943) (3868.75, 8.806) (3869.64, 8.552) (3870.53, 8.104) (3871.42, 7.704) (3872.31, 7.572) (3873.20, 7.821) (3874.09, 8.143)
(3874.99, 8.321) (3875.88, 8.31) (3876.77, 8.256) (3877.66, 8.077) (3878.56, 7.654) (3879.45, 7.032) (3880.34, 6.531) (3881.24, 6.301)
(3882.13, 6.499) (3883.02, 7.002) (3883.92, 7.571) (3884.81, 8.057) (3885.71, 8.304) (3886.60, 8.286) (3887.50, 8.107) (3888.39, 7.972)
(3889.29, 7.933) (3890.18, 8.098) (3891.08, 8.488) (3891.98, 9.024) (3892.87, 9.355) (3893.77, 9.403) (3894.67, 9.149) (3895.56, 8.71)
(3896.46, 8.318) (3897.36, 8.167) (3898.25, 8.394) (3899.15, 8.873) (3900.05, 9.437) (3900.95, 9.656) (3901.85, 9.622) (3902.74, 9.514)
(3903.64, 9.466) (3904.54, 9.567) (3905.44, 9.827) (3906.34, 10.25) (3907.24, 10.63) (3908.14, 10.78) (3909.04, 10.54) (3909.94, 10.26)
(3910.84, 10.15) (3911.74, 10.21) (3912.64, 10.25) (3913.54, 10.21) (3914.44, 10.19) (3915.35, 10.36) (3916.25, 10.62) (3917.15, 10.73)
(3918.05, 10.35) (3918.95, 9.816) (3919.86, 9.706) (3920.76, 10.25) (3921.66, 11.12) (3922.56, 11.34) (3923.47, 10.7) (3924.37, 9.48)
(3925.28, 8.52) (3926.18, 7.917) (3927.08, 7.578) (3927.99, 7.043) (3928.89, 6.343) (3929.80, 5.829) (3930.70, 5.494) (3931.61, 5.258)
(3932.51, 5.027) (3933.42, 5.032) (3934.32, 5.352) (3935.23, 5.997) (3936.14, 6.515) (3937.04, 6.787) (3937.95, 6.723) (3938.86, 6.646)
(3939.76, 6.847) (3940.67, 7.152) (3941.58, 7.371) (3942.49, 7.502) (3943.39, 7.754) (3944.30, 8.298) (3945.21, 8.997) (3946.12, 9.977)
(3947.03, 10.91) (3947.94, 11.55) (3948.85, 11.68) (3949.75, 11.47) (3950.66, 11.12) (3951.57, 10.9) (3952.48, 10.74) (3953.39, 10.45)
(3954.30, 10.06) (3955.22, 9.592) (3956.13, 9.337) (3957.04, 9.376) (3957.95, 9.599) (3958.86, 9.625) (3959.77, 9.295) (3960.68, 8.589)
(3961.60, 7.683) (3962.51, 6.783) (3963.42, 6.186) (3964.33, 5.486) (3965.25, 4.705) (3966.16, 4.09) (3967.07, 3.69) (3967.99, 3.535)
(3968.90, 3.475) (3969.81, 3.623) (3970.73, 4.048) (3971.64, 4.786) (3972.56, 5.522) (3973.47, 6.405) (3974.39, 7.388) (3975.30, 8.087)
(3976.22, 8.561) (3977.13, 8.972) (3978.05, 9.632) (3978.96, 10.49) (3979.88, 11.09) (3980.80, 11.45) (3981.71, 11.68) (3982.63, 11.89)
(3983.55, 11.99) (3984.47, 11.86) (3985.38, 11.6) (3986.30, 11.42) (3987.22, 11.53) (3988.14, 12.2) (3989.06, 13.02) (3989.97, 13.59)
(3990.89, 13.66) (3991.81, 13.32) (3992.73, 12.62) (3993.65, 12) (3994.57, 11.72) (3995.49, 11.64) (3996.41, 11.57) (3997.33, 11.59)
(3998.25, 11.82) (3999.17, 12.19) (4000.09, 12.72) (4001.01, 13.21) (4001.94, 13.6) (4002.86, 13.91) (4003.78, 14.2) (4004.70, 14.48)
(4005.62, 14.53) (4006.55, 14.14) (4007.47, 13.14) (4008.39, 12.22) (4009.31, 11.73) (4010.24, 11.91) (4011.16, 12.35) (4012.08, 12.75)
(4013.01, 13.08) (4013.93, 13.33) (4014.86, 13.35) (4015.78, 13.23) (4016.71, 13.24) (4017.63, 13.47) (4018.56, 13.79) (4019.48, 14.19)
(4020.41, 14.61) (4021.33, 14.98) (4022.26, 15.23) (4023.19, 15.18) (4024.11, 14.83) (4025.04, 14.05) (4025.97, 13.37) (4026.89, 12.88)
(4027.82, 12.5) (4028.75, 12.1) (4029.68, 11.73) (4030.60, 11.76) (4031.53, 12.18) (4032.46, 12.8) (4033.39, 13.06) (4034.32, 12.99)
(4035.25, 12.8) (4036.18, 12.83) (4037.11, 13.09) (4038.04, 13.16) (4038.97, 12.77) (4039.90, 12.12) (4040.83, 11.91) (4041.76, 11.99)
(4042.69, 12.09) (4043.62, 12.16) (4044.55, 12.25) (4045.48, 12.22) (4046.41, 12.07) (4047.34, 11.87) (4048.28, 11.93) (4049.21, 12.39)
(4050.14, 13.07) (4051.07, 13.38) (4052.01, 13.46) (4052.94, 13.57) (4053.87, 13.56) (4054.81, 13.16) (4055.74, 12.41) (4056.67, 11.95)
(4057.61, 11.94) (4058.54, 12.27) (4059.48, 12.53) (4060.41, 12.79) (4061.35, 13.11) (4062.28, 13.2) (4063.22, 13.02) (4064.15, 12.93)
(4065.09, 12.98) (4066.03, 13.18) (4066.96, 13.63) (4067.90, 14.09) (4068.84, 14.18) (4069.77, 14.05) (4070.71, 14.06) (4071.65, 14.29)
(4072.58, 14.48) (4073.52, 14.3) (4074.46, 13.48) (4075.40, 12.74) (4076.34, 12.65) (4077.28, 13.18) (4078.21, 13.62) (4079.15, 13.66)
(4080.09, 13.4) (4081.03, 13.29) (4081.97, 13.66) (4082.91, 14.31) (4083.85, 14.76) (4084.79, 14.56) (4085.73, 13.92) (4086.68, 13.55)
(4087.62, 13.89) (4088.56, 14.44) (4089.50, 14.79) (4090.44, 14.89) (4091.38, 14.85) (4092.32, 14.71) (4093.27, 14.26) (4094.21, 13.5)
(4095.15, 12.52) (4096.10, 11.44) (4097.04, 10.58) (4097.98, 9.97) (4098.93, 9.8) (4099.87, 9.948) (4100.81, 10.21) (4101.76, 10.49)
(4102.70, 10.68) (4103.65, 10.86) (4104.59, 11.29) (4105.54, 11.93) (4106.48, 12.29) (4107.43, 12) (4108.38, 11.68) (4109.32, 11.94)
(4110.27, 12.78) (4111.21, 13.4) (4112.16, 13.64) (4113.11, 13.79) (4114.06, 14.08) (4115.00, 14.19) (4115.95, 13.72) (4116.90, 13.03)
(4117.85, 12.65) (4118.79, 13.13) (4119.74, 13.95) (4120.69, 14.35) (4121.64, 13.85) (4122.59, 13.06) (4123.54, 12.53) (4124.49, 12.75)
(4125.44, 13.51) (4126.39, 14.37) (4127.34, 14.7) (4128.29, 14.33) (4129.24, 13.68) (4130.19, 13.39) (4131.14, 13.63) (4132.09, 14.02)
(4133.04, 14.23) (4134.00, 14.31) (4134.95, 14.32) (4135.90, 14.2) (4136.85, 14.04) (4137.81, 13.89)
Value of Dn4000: 1.66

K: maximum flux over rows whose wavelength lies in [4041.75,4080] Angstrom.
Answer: 14.48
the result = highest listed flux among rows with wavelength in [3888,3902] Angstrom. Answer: 9.656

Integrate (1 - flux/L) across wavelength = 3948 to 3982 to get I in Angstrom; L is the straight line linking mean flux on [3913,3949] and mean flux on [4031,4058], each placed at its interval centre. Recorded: 5.2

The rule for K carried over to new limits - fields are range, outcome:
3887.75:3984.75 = 11.99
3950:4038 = 15.23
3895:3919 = 10.78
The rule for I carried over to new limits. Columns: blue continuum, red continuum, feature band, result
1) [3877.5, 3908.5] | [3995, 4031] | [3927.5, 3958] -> 6.9 Angstrom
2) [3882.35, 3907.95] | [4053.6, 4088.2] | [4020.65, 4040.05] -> -1.3 Angstrom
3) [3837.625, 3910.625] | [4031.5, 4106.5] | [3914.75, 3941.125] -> 4.5 Angstrom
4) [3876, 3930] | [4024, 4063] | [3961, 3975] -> 7.1 Angstrom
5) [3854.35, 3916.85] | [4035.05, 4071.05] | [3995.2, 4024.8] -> -3.9 Angstrom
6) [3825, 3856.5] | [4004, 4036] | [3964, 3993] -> 7.4 Angstrom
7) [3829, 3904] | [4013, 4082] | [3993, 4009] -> -1.4 Angstrom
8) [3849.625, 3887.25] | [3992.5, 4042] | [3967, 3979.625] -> 5.6 Angstrom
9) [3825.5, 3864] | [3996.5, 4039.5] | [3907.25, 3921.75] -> -1.0 Angstrom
